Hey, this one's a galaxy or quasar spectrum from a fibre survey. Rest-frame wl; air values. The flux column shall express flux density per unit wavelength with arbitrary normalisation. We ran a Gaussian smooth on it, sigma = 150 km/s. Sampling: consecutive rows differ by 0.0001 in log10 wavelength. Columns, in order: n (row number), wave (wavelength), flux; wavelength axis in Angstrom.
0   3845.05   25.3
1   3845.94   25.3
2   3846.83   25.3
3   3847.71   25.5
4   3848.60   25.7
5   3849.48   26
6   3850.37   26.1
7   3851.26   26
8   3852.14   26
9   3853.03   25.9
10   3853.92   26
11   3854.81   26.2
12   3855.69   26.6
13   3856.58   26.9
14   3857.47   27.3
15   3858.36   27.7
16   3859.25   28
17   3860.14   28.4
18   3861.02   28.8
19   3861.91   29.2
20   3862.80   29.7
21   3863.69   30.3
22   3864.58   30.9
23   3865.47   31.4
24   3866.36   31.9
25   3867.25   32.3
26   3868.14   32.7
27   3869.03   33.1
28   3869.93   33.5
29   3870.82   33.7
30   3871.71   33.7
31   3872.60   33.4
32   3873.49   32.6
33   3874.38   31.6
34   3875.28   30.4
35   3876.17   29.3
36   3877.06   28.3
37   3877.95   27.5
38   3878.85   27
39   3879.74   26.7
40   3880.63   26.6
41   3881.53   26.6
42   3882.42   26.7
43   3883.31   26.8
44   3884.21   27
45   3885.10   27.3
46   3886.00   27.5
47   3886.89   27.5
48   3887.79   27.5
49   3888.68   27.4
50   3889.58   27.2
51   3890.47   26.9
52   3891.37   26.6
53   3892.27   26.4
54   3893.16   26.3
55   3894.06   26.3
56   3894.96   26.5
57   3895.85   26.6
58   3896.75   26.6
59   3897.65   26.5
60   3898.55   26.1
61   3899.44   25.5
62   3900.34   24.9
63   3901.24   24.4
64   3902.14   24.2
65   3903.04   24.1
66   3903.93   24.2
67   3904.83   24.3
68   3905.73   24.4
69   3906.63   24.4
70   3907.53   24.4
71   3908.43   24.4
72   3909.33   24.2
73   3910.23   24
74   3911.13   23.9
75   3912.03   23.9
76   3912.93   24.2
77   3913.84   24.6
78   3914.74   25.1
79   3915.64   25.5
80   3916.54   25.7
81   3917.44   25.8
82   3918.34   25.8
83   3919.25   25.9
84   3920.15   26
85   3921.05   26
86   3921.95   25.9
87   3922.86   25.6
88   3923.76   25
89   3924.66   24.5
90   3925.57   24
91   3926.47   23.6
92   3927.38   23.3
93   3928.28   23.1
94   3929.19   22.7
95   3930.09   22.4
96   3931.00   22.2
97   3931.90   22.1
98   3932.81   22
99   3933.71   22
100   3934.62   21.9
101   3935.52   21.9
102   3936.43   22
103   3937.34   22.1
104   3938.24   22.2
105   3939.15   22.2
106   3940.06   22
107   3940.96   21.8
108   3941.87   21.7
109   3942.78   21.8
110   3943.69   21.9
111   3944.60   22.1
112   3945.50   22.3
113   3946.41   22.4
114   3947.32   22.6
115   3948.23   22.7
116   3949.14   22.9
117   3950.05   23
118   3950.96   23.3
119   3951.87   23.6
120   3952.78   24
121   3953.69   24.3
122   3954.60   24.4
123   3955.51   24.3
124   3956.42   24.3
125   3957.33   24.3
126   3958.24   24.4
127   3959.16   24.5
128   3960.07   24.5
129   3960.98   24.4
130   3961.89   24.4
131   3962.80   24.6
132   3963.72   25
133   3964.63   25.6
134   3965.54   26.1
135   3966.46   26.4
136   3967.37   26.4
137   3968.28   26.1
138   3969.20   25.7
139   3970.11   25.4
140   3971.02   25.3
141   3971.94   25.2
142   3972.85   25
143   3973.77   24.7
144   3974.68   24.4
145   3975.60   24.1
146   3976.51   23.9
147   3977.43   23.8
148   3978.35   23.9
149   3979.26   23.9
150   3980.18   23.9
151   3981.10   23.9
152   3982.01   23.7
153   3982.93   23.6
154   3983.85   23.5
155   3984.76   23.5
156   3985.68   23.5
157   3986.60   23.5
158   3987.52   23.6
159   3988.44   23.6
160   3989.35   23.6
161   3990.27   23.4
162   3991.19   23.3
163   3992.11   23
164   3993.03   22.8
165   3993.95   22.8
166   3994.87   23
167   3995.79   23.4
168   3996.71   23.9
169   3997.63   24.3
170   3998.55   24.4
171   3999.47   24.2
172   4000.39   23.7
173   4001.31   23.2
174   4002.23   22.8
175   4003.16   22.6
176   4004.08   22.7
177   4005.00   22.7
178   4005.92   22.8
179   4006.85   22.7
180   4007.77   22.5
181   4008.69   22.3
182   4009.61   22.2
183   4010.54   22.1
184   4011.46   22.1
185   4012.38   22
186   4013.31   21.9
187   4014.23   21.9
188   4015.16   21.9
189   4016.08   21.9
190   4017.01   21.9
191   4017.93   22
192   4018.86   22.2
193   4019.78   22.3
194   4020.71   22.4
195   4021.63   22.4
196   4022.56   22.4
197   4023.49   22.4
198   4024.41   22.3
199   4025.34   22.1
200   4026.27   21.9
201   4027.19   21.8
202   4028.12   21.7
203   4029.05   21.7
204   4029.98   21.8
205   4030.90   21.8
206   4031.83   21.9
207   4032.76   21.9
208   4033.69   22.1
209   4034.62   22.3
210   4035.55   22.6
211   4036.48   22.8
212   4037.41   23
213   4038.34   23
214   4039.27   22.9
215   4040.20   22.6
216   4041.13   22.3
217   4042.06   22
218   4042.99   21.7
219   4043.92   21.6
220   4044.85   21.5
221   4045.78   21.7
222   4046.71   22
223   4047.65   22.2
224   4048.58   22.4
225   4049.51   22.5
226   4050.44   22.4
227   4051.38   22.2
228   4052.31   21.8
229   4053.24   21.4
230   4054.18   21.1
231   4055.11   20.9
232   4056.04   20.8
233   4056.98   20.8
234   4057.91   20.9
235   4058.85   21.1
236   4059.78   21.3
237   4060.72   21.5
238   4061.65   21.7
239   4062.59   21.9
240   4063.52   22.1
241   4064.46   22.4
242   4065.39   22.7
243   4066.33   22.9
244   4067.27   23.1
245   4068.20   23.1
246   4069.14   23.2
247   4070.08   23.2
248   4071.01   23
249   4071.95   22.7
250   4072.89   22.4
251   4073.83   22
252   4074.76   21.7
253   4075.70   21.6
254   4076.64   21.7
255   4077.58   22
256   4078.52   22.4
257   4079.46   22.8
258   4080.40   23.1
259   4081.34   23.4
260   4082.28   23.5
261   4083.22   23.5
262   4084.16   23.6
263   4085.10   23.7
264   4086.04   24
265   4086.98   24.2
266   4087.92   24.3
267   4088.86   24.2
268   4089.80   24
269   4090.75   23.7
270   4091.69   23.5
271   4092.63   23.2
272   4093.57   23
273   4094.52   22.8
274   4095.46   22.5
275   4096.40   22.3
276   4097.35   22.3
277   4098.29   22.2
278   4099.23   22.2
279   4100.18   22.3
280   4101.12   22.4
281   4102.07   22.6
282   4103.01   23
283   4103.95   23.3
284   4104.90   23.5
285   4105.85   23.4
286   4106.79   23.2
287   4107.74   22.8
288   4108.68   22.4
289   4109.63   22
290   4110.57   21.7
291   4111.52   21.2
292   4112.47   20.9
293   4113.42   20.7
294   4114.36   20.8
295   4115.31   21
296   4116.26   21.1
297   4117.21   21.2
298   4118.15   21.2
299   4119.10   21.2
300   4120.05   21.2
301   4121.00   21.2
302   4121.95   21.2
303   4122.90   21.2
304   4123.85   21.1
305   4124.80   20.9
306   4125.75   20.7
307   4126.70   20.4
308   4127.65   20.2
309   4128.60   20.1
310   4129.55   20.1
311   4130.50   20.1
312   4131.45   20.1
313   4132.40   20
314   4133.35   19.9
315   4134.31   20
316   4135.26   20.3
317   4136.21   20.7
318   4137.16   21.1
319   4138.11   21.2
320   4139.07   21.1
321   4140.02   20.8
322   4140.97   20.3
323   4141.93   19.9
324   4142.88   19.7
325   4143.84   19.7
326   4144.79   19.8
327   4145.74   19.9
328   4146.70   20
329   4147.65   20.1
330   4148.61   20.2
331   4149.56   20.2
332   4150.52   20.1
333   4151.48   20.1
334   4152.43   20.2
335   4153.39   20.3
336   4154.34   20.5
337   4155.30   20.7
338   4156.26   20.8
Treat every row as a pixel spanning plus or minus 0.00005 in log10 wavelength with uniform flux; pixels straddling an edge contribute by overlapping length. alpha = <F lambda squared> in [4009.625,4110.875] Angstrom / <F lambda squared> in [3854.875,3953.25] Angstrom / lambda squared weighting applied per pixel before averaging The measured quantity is 0.9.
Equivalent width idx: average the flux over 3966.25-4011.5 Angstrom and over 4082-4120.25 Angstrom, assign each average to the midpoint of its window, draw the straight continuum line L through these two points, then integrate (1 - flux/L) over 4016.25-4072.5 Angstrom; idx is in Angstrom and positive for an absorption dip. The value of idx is 2.6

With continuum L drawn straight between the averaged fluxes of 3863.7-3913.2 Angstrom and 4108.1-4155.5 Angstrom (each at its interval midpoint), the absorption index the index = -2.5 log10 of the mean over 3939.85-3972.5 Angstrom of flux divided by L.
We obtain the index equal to 0.07 mag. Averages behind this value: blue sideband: 27.5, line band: 24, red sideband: 20.6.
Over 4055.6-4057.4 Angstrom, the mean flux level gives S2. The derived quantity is 20.7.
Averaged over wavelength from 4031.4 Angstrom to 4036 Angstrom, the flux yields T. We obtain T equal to 22.1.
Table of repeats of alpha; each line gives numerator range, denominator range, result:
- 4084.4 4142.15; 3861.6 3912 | 0.88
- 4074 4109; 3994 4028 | 1.06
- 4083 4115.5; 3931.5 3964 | 1.06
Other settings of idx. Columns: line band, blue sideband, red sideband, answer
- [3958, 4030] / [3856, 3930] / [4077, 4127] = 3.90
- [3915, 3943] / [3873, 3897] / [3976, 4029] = 2.50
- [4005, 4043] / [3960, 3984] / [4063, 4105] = 2.65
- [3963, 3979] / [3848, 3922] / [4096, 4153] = -0.05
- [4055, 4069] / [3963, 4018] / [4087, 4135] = 0.42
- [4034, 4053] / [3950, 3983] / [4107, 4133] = 0.44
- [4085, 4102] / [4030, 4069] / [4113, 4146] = -1.51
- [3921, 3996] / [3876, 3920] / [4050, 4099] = 3.19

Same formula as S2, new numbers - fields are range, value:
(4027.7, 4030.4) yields 21.7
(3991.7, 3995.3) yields 22.9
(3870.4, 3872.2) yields 33.7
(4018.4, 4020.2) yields 22.3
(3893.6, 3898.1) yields 26.5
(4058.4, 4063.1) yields 21.5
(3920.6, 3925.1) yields 25.4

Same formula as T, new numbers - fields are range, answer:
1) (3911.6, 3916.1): 24.6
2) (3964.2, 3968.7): 26.1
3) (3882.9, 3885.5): 27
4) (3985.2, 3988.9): 23.6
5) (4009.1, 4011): 22.1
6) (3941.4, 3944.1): 21.7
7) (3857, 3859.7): 27.6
